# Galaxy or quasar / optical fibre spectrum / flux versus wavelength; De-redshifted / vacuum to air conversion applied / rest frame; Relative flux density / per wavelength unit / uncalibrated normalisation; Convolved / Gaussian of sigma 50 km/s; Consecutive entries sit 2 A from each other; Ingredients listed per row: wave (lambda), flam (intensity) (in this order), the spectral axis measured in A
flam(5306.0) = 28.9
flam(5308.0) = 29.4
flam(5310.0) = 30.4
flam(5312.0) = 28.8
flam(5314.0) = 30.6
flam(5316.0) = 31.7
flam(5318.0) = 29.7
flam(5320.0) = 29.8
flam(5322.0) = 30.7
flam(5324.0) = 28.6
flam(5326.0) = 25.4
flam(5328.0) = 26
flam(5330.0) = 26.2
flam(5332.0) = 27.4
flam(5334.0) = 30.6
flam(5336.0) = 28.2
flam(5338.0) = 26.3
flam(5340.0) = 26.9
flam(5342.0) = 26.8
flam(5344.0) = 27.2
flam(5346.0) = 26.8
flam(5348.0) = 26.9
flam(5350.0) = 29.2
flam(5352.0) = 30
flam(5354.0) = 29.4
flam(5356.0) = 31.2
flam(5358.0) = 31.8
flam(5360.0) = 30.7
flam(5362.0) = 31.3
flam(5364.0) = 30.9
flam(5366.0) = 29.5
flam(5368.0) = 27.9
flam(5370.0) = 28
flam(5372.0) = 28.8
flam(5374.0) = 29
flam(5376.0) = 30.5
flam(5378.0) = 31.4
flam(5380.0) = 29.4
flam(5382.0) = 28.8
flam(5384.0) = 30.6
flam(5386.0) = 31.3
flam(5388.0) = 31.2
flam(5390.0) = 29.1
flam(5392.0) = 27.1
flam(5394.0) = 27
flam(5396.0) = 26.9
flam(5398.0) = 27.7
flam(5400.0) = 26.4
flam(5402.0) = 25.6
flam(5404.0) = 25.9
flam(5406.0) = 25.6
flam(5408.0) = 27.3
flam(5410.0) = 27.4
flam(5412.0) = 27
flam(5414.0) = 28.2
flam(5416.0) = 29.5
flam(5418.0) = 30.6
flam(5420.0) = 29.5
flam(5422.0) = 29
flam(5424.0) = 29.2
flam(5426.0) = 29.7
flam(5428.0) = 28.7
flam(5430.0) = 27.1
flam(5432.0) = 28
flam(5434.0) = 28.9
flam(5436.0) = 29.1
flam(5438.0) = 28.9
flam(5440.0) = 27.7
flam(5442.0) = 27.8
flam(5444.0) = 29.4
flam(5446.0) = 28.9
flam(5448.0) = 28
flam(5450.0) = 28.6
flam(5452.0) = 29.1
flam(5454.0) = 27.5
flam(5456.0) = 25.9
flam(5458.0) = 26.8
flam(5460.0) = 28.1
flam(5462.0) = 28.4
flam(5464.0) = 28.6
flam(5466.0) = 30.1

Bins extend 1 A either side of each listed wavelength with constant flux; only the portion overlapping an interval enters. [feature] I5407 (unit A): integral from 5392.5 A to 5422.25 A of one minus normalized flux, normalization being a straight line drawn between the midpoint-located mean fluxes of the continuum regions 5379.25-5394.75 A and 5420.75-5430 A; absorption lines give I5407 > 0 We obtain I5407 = 1.6 A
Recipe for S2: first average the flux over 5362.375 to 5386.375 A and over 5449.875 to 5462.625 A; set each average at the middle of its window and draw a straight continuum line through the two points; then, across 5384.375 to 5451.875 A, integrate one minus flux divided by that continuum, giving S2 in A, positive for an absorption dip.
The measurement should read 0.8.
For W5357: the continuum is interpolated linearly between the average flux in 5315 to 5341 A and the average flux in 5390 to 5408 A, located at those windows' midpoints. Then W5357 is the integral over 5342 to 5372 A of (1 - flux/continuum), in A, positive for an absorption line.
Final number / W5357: -1.8 A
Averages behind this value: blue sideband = 28.3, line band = 29.2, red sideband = 26.7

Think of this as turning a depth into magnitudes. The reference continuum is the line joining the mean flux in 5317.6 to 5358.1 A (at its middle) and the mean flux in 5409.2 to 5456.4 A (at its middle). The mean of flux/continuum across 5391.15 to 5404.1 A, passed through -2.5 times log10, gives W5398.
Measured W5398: 0.068 mag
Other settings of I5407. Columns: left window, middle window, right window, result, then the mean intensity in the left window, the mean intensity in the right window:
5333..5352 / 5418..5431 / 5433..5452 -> -0.24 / 27.8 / 28.6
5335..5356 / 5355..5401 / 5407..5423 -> -1.94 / 27.9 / 28.6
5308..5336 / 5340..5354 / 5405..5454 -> 0.45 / 28.9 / 28.4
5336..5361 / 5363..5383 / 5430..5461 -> -0.67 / 28.6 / 28.1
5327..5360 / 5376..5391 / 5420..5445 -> -0.97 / 28.3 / 28.7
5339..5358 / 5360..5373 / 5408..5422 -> -0.46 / 28.5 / 28.6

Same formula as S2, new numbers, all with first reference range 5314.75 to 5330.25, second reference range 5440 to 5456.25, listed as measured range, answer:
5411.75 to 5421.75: -0.3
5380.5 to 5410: 0.5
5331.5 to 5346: 0.5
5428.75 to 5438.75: 0.0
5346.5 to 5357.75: -0.3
